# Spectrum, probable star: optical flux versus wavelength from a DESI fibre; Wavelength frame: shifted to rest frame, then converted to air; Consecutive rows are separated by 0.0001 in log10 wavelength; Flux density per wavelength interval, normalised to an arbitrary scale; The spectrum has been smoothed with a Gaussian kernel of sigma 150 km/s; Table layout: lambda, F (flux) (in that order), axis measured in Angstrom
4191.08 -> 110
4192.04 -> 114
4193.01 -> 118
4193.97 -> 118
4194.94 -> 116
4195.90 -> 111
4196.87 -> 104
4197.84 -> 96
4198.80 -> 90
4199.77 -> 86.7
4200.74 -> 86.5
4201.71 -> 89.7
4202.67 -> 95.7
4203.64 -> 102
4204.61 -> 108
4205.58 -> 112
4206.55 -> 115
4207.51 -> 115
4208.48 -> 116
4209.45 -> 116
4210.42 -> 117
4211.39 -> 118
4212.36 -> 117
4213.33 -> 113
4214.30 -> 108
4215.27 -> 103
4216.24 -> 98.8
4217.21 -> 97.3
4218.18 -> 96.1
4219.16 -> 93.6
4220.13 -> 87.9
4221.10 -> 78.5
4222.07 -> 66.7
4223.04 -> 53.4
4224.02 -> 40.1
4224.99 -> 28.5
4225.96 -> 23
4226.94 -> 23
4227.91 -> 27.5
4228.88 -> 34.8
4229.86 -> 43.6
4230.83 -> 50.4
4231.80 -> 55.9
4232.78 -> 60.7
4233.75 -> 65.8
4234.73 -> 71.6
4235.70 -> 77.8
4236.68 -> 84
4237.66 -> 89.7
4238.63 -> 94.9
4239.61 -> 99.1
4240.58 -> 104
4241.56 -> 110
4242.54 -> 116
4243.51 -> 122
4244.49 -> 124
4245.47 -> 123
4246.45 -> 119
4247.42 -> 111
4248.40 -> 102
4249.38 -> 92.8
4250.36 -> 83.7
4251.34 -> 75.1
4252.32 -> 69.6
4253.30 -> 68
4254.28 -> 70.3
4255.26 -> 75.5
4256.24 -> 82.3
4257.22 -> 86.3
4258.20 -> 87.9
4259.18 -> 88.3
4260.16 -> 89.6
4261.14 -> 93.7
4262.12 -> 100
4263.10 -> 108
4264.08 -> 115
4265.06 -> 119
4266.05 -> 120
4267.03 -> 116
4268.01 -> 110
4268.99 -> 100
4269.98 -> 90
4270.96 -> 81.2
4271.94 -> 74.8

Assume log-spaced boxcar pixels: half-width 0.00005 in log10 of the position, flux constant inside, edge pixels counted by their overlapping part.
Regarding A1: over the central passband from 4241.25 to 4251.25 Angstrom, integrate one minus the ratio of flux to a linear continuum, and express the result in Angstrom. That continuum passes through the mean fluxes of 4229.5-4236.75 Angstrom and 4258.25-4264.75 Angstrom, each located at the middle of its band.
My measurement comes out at -3.8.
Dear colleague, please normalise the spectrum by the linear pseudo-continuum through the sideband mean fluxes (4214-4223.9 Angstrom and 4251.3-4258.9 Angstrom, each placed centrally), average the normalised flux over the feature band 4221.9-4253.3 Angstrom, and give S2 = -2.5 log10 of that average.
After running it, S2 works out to 0.06 mag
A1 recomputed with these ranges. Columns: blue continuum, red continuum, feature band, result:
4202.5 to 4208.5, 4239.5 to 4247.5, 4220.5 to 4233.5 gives 7.71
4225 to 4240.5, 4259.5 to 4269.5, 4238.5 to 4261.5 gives -3.31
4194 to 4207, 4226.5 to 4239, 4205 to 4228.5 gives -0.82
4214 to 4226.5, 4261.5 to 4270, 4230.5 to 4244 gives 0.27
